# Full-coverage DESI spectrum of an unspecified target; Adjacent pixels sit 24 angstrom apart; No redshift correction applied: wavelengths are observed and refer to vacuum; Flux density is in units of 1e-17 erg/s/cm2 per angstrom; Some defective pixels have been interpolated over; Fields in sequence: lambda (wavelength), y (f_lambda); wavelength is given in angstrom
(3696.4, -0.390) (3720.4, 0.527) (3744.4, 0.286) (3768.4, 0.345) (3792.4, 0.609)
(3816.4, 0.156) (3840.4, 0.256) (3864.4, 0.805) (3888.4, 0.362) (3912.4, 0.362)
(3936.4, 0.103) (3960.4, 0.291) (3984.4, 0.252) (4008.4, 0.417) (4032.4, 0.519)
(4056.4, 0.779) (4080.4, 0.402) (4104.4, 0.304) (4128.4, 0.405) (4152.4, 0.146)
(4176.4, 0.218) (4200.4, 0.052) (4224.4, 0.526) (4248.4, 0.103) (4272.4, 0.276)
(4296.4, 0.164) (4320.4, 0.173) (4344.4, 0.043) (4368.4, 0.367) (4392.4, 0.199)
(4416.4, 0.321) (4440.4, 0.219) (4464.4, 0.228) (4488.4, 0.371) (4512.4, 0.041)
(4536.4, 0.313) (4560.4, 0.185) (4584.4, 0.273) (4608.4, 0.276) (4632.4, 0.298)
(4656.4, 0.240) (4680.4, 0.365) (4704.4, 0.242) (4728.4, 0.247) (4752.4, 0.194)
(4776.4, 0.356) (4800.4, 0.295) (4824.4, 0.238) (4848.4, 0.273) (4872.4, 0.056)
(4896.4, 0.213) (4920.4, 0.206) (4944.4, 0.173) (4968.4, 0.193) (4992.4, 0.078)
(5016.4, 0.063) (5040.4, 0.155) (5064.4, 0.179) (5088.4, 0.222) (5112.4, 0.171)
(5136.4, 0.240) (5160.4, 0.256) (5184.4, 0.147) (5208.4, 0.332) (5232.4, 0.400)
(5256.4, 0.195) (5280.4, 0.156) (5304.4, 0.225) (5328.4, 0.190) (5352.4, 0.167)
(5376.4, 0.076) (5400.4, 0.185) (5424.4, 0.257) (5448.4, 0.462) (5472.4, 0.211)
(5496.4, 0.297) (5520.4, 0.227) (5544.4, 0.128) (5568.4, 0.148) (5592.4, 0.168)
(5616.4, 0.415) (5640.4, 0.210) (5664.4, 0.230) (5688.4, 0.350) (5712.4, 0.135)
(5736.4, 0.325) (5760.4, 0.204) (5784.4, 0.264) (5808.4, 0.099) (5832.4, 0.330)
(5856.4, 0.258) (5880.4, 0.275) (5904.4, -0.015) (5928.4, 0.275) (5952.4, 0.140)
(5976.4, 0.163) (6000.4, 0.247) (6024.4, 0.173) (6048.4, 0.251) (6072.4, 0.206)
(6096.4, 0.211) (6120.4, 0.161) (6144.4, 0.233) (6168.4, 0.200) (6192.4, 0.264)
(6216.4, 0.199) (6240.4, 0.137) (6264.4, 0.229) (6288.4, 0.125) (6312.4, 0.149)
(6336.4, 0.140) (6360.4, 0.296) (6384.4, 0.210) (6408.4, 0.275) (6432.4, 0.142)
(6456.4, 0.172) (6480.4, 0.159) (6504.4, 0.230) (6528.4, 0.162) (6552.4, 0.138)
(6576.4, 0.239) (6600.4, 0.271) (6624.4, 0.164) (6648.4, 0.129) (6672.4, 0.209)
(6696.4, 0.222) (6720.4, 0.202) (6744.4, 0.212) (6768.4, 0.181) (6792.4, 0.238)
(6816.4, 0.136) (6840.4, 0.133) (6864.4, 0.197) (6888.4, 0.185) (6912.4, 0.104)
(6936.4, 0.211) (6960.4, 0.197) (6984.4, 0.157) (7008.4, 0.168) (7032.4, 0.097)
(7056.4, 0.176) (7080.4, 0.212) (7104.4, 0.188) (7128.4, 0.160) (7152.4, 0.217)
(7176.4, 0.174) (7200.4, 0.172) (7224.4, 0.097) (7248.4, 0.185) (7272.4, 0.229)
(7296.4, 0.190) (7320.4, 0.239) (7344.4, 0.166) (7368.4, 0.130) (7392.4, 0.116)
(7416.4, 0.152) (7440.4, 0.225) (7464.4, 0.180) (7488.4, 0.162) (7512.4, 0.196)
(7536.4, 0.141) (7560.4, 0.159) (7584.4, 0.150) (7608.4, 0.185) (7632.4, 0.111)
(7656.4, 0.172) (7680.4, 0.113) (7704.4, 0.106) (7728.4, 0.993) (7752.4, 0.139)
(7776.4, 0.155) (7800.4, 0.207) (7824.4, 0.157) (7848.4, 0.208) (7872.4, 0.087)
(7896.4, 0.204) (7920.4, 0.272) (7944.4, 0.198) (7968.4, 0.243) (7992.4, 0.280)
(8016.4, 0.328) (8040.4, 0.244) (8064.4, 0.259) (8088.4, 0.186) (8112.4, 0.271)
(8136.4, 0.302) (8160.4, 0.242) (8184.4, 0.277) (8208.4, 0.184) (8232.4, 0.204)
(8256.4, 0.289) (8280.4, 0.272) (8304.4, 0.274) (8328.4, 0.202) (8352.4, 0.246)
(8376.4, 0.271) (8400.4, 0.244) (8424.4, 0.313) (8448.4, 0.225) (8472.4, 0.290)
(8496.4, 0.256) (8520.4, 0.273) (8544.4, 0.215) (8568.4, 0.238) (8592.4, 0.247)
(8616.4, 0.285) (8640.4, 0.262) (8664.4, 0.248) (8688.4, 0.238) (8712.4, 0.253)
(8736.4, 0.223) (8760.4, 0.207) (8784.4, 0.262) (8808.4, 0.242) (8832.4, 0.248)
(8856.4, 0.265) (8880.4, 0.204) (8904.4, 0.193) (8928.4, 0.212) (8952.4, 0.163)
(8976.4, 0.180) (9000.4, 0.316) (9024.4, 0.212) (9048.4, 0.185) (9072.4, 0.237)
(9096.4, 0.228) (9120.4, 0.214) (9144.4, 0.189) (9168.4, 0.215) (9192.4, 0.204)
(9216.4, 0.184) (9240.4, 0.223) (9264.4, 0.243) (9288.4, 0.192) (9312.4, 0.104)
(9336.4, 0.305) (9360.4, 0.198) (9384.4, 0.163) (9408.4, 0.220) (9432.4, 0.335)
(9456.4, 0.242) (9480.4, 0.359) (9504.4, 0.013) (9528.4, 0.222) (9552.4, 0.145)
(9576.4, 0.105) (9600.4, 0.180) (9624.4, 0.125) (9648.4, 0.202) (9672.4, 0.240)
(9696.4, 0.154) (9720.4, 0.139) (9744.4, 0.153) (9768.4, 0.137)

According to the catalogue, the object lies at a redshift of 1.07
